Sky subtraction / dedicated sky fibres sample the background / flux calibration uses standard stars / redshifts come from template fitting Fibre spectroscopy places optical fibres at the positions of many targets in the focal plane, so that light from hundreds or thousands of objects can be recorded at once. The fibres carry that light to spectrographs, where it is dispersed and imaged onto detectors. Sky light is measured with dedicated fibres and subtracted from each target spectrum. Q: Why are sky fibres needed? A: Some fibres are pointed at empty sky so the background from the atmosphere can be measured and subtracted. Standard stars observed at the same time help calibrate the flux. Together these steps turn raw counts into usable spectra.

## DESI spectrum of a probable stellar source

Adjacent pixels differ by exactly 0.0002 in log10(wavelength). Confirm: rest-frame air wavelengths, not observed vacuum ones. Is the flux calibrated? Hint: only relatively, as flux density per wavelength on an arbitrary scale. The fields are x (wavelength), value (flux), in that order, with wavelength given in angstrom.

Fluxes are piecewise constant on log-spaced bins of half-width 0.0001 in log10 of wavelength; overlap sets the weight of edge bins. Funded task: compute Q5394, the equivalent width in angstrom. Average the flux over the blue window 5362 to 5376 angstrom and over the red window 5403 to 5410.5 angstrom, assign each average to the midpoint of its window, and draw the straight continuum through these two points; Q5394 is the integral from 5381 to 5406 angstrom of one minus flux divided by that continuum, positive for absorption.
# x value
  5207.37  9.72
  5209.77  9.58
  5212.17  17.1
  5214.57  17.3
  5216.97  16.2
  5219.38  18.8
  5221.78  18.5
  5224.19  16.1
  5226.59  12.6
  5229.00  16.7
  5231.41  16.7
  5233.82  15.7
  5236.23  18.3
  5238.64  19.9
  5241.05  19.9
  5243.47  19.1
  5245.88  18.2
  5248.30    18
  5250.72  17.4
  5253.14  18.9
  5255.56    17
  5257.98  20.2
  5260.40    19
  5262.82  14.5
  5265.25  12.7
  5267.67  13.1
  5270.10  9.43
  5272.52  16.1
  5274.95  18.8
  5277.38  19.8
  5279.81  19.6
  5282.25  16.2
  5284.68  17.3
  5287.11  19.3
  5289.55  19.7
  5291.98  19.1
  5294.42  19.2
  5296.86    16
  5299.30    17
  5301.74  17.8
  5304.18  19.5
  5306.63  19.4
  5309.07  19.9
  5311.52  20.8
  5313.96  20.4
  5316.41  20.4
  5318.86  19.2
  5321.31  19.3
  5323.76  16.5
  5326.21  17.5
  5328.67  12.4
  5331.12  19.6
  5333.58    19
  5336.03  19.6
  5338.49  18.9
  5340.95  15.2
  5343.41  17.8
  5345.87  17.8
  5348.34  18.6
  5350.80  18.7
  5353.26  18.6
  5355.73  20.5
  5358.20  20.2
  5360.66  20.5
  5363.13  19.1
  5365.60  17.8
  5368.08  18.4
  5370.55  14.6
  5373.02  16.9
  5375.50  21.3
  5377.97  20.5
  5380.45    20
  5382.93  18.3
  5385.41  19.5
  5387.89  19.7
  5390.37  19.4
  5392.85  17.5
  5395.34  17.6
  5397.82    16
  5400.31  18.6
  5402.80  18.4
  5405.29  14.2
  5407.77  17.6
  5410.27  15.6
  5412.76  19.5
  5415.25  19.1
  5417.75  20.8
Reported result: -1.9 angstrom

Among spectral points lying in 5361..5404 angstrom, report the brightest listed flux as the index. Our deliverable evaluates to 21.3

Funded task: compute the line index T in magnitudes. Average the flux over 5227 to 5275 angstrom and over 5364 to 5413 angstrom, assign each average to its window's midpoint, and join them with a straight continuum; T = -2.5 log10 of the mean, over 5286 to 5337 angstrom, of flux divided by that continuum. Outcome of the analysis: -0.08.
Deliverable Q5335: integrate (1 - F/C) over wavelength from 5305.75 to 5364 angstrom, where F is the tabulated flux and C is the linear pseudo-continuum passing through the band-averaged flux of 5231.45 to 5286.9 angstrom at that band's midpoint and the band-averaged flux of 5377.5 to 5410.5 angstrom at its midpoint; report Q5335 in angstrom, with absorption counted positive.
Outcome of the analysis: -3.36 angstrom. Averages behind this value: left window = 17.3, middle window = 18.7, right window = 18.1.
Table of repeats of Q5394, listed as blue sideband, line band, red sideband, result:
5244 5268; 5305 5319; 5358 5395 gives -1.68 angstrom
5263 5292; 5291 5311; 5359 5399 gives -1.76 angstrom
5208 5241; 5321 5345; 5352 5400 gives 0.77 angstrom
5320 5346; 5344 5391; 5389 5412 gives -4.09 angstrom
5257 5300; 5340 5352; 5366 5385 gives 0.29 angstrom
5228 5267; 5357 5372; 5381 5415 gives -0.47 angstrom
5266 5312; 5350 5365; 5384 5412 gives -1.58 angstrom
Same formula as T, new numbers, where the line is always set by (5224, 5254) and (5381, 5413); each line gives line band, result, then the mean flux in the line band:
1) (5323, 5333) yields 0.07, 16.7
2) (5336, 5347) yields 0.00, 17.7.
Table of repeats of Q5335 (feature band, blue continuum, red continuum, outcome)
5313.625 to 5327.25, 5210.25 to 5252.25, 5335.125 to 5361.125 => -0.32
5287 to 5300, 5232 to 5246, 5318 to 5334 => -0.34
